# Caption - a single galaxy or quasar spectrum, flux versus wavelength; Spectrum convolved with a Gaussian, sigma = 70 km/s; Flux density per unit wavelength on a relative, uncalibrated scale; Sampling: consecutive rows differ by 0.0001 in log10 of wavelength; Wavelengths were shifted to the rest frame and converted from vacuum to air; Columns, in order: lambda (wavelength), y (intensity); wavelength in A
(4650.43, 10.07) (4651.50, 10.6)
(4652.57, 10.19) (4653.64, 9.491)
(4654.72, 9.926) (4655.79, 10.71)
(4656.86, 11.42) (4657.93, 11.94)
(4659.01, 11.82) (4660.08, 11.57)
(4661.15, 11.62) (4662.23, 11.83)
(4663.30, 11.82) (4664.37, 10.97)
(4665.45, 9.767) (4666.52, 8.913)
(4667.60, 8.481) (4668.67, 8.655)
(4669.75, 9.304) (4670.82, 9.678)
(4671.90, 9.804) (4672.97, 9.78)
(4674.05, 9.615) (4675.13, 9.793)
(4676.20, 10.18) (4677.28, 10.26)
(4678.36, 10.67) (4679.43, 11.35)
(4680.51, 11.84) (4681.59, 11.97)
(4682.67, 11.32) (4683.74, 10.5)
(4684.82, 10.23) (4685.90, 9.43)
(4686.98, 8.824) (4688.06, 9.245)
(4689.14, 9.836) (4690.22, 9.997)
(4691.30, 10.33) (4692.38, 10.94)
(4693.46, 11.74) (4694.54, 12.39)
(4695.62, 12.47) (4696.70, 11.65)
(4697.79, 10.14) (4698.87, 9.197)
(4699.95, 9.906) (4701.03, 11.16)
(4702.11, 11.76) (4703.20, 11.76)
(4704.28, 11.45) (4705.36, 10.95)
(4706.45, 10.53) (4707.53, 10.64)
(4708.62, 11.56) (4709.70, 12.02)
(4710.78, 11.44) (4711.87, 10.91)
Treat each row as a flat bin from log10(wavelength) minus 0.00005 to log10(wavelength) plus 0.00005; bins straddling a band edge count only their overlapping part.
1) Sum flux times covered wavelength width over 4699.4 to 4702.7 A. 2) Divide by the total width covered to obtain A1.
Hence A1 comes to 10.9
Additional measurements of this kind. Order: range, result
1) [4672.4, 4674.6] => 9.69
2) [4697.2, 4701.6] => 10.1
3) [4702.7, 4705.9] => 11.4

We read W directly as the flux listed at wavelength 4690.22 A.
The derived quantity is 9.997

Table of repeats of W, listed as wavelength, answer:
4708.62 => 11.56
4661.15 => 11.62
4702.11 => 11.76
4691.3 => 10.33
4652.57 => 10.19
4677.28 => 10.26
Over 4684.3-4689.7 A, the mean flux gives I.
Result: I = 9.51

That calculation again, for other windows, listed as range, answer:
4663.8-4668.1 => 9.55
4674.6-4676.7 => 10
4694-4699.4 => 11.2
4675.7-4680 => 10.6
